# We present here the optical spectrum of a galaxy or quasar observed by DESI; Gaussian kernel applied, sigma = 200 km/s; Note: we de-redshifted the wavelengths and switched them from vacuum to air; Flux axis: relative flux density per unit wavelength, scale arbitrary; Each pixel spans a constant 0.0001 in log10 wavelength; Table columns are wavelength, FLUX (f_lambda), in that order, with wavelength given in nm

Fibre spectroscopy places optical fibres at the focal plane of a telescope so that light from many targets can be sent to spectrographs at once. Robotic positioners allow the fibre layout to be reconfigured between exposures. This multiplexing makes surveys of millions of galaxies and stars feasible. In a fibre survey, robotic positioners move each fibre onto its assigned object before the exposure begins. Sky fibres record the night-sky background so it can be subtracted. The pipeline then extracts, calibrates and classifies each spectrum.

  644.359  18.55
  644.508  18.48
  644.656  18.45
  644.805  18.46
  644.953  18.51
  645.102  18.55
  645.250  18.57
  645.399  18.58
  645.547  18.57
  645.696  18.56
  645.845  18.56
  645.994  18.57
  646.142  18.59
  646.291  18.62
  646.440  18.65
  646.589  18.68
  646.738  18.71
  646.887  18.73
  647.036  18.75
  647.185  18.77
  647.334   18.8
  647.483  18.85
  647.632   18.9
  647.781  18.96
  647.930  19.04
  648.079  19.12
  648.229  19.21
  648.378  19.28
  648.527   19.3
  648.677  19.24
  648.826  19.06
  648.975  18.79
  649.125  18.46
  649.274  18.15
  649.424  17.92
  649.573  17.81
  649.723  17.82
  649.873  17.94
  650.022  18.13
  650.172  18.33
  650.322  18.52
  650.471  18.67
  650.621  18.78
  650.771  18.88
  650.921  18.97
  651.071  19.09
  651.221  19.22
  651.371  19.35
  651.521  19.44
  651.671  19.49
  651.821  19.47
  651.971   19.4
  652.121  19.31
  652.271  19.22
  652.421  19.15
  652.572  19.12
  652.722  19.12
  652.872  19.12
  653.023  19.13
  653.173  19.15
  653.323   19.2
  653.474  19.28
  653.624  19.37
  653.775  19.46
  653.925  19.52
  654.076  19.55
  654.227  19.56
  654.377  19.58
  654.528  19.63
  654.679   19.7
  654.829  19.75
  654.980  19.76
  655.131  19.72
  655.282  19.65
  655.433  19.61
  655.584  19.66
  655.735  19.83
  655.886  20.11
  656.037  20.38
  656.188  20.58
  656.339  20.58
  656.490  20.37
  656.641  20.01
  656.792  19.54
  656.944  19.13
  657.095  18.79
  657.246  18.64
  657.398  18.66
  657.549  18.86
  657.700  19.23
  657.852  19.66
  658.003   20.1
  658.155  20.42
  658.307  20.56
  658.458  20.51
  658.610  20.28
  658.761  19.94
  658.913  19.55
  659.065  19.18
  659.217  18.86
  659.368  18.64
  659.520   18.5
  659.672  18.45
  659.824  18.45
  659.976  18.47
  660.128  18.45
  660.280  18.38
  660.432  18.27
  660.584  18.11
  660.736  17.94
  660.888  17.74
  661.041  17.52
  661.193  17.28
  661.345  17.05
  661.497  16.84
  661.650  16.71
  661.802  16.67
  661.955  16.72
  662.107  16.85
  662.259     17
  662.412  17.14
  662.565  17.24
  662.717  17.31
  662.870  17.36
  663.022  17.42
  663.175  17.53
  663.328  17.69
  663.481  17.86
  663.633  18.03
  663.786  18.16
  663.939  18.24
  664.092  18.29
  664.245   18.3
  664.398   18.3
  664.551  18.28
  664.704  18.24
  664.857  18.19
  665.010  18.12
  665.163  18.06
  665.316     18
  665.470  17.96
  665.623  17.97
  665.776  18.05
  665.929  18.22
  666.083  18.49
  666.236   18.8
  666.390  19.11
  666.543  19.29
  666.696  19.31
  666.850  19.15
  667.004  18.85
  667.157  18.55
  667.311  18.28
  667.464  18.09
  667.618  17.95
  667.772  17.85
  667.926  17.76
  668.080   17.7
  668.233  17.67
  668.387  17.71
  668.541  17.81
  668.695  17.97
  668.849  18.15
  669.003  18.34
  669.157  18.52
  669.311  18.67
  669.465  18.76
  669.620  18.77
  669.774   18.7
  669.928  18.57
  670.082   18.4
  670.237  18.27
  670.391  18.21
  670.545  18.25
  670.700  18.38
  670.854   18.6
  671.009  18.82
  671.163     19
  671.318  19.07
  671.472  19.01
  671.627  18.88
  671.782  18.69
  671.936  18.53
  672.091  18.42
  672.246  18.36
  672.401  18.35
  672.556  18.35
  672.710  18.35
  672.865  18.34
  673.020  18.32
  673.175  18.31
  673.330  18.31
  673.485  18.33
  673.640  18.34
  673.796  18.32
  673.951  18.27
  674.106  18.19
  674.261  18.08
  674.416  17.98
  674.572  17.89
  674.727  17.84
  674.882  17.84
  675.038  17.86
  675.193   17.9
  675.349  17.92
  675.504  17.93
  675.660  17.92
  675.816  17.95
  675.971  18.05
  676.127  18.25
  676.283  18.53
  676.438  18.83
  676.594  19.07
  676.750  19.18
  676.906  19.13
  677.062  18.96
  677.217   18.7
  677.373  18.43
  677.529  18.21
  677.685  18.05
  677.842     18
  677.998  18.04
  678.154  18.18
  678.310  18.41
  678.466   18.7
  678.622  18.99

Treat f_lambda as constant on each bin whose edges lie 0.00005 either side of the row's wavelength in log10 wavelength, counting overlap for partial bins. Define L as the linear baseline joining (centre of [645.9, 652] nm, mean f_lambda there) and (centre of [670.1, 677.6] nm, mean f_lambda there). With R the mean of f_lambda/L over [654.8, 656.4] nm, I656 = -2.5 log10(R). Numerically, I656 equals -0.072 mag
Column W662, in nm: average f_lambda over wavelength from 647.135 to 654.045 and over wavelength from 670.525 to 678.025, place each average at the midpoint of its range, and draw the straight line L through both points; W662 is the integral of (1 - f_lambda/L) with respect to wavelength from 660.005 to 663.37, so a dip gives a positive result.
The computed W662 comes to 0.23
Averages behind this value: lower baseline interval 18.9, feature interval 17.4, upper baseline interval 18.4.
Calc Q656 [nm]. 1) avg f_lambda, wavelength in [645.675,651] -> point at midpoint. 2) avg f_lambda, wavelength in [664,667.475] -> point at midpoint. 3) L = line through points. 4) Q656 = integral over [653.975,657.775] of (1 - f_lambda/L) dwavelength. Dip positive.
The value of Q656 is -0.22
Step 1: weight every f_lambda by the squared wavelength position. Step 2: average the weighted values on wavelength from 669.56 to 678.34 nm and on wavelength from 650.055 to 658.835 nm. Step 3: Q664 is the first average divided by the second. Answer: 1.0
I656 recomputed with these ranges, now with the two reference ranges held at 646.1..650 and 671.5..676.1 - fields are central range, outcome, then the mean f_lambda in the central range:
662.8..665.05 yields 0.02 mag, 18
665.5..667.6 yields -0.02 mag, 18.6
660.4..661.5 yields 0.05 mag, 17.6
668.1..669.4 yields 0.01 mag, 18.1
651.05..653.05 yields -0.04 mag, 19.3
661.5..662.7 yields 0.09 mag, 16.9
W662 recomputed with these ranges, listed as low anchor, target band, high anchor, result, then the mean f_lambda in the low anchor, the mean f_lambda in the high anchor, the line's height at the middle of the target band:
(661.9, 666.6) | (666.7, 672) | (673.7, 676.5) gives -0.12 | 17.9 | 18.1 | 18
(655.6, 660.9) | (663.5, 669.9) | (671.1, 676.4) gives 0.15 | 19.3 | 18.3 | 18.8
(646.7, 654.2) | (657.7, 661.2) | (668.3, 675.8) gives -0.05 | 18.9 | 18.3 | 18.7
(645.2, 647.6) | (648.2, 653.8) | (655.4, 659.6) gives 0.04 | 18.7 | 19.6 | 19.1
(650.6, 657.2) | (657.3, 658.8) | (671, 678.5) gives -0.04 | 19.5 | 18.4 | 19.3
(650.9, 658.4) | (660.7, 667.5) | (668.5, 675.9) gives 0.35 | 19.5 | 18.3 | 18.9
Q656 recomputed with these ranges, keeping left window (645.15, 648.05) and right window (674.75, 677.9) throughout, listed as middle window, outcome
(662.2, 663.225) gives 0.07 nm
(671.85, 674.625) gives 0.01 nm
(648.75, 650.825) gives 0.03 nm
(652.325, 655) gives -0.11 nm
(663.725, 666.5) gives 0.03 nm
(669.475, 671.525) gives -0.02 nm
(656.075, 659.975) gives -0.19 nm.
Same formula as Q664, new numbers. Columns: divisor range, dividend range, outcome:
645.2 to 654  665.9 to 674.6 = 1.04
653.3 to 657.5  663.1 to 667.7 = 0.96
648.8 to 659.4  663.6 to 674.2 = 1.00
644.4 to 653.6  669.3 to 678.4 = 1.05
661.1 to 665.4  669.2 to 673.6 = 1.08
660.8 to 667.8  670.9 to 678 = 1.06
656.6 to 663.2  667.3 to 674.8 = 1.03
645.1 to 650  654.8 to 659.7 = 1.08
